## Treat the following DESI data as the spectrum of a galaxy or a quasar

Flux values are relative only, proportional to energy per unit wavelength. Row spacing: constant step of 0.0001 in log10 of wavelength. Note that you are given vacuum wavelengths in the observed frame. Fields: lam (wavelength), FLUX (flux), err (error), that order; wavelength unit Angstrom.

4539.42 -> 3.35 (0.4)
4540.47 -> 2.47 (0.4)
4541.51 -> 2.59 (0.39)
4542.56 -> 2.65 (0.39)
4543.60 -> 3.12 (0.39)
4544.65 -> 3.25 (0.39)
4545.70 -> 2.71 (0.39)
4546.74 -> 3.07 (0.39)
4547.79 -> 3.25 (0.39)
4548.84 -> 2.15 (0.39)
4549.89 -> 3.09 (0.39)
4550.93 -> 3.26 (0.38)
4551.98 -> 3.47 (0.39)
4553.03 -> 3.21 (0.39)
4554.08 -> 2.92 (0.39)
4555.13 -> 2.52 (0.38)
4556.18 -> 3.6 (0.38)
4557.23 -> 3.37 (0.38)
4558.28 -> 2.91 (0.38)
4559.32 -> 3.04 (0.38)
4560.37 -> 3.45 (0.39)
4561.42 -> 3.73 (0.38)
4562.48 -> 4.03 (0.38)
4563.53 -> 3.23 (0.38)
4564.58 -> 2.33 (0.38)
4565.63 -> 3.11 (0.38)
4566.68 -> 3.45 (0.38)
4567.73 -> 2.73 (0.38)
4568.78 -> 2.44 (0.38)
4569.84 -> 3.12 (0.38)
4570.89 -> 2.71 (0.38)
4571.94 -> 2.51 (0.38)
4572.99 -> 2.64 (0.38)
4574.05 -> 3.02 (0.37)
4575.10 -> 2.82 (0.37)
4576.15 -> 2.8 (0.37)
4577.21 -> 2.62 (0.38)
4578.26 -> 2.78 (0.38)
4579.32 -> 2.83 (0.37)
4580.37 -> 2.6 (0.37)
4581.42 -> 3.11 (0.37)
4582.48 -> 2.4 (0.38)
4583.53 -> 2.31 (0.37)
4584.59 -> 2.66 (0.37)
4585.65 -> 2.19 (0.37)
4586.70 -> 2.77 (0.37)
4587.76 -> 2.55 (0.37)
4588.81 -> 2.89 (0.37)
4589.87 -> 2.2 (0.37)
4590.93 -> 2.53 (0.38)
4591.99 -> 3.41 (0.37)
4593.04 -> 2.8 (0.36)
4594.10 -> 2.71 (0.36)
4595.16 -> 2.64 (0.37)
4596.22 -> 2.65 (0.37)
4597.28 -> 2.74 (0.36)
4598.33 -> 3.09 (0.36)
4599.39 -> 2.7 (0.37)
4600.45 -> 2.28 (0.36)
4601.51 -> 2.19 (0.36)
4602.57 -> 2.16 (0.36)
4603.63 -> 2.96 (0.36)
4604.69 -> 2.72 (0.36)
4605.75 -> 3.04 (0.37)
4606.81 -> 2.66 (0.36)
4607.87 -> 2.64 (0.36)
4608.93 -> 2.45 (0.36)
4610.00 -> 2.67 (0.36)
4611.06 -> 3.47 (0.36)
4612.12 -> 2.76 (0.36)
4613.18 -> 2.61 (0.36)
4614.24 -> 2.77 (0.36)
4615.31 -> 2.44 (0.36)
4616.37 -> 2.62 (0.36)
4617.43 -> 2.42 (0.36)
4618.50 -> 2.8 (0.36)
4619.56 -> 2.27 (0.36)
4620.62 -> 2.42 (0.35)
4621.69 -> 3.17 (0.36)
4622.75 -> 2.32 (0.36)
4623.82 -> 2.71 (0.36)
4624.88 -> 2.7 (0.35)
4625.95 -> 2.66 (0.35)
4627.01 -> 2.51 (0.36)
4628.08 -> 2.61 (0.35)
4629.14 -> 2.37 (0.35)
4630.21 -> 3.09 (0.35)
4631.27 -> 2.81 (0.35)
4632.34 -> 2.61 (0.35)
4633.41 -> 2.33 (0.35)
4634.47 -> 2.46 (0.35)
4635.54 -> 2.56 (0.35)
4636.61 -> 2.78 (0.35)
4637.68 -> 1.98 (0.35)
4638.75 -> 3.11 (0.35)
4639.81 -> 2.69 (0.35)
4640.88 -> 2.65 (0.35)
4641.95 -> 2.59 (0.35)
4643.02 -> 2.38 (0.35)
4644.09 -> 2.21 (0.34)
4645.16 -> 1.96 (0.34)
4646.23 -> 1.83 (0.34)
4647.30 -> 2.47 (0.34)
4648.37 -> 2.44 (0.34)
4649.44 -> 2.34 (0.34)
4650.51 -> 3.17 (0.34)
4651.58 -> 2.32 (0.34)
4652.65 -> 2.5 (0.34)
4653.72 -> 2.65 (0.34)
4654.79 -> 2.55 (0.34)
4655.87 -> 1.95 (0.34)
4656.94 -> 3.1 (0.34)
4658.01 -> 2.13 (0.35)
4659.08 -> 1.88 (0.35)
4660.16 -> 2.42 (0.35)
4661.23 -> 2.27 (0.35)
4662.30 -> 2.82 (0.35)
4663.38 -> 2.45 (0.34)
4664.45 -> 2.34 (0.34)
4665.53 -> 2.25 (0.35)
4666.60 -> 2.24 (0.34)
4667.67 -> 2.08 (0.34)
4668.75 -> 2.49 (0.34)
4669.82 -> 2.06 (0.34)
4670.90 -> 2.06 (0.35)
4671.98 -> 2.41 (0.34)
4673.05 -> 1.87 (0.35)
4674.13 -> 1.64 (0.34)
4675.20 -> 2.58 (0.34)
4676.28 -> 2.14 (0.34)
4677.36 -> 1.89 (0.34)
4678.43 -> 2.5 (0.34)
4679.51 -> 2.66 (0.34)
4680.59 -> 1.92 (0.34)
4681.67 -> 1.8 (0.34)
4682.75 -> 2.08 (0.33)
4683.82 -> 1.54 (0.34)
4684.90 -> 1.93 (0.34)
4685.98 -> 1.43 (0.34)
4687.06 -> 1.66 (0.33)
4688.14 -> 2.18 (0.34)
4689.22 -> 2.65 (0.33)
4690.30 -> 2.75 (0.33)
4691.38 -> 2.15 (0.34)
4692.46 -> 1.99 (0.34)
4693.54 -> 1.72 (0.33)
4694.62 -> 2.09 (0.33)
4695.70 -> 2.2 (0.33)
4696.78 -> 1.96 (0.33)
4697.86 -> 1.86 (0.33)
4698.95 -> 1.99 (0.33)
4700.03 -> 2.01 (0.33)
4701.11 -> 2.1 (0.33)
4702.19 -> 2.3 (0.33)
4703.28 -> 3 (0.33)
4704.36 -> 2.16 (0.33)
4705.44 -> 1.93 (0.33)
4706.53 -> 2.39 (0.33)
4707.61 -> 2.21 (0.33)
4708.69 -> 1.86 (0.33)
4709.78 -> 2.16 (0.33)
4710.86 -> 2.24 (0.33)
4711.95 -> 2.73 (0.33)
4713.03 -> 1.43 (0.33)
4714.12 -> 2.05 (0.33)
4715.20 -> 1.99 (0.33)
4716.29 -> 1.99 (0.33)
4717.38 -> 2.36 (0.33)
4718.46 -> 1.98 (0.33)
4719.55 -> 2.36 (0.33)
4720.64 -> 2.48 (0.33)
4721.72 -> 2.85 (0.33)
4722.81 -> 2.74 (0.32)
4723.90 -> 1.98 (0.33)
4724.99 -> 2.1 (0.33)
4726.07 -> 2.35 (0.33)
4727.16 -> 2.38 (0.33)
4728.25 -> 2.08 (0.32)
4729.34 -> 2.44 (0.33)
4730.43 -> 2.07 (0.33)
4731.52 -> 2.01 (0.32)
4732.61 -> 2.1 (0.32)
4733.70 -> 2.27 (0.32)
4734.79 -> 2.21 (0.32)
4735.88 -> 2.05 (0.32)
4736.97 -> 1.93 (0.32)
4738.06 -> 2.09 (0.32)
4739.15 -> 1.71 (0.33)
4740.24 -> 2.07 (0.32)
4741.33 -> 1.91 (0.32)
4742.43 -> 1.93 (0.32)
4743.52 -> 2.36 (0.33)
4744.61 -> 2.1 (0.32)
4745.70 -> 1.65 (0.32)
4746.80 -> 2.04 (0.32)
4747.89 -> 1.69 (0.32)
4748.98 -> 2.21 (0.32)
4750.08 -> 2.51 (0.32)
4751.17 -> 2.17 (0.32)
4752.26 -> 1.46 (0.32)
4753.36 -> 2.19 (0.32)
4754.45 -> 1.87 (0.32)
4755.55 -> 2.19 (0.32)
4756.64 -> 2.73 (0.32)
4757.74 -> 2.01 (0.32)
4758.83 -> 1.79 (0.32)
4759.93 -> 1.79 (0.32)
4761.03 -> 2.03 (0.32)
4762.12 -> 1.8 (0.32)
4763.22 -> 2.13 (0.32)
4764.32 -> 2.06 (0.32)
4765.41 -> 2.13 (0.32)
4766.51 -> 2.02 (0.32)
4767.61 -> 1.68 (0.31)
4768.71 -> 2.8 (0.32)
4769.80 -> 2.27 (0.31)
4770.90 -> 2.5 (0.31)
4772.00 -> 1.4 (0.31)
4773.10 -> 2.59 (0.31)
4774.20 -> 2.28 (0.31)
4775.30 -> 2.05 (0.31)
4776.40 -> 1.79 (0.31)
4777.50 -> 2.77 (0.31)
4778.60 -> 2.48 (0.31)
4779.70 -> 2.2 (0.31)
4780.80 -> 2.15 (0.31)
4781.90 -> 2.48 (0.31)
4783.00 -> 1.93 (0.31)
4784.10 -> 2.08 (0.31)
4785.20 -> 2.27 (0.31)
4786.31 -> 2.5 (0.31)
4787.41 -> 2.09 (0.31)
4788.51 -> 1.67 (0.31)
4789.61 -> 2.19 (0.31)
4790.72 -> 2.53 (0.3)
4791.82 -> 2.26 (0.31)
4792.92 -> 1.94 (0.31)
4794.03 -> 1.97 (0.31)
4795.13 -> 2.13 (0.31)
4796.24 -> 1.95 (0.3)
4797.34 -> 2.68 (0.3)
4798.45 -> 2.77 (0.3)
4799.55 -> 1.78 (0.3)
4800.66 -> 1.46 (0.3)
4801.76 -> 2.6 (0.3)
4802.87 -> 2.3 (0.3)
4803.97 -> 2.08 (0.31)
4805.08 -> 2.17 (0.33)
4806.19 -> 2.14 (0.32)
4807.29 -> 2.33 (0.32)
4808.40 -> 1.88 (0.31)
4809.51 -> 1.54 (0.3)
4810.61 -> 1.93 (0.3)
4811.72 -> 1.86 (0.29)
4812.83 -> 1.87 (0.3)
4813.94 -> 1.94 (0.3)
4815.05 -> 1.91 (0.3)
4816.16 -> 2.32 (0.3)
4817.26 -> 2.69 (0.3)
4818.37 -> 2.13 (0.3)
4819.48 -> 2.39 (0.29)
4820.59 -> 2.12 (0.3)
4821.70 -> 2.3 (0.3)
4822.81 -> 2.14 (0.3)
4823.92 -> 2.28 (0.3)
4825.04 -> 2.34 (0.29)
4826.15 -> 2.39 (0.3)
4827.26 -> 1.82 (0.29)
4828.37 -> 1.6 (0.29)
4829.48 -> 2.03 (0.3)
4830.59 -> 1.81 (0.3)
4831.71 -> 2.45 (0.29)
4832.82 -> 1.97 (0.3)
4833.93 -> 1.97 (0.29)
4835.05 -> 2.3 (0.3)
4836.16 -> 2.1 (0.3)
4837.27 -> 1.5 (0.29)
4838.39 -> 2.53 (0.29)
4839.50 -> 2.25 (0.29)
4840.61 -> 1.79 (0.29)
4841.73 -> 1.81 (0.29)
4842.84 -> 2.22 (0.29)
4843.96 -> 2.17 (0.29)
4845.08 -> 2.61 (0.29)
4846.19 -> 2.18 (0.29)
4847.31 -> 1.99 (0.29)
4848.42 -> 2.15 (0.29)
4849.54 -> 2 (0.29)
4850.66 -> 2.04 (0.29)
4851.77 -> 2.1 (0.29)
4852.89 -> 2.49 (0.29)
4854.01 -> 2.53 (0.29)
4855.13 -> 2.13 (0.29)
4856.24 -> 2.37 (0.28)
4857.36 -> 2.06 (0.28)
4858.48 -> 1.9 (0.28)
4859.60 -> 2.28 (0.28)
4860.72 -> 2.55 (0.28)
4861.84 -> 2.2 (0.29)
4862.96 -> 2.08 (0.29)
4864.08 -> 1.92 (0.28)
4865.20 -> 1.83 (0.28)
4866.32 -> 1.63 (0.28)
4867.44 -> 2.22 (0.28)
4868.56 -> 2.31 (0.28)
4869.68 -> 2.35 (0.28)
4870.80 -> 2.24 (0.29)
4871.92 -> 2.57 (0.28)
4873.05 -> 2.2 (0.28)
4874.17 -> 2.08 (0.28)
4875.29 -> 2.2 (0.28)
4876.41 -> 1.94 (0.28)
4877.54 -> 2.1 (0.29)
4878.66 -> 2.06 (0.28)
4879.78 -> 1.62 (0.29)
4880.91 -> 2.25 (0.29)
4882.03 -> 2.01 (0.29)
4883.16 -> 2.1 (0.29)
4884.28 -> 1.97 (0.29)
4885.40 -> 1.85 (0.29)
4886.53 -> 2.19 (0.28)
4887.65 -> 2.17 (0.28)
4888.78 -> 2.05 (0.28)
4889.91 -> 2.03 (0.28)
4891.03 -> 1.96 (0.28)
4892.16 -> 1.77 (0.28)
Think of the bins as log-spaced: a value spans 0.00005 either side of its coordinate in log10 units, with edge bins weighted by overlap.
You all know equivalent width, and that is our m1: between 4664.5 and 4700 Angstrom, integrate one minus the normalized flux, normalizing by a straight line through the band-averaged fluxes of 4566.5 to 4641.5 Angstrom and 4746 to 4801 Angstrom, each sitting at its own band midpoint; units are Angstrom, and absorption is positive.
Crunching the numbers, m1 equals 4.9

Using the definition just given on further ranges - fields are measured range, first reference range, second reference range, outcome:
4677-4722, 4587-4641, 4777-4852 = 5.6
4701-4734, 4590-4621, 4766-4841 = 2.0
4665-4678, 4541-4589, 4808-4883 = 2.3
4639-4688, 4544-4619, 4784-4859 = 6.4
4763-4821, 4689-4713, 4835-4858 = 0.3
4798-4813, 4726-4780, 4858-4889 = 0.4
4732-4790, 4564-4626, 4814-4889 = 5.6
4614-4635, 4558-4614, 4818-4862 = 0.7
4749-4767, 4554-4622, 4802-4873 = 2.2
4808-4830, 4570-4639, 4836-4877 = 1.5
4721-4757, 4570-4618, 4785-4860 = 3.1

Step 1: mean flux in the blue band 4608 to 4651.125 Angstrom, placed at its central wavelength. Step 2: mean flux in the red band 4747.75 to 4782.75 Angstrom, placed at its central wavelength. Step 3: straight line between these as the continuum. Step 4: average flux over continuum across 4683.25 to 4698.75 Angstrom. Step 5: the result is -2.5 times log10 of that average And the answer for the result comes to 0.18 mag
